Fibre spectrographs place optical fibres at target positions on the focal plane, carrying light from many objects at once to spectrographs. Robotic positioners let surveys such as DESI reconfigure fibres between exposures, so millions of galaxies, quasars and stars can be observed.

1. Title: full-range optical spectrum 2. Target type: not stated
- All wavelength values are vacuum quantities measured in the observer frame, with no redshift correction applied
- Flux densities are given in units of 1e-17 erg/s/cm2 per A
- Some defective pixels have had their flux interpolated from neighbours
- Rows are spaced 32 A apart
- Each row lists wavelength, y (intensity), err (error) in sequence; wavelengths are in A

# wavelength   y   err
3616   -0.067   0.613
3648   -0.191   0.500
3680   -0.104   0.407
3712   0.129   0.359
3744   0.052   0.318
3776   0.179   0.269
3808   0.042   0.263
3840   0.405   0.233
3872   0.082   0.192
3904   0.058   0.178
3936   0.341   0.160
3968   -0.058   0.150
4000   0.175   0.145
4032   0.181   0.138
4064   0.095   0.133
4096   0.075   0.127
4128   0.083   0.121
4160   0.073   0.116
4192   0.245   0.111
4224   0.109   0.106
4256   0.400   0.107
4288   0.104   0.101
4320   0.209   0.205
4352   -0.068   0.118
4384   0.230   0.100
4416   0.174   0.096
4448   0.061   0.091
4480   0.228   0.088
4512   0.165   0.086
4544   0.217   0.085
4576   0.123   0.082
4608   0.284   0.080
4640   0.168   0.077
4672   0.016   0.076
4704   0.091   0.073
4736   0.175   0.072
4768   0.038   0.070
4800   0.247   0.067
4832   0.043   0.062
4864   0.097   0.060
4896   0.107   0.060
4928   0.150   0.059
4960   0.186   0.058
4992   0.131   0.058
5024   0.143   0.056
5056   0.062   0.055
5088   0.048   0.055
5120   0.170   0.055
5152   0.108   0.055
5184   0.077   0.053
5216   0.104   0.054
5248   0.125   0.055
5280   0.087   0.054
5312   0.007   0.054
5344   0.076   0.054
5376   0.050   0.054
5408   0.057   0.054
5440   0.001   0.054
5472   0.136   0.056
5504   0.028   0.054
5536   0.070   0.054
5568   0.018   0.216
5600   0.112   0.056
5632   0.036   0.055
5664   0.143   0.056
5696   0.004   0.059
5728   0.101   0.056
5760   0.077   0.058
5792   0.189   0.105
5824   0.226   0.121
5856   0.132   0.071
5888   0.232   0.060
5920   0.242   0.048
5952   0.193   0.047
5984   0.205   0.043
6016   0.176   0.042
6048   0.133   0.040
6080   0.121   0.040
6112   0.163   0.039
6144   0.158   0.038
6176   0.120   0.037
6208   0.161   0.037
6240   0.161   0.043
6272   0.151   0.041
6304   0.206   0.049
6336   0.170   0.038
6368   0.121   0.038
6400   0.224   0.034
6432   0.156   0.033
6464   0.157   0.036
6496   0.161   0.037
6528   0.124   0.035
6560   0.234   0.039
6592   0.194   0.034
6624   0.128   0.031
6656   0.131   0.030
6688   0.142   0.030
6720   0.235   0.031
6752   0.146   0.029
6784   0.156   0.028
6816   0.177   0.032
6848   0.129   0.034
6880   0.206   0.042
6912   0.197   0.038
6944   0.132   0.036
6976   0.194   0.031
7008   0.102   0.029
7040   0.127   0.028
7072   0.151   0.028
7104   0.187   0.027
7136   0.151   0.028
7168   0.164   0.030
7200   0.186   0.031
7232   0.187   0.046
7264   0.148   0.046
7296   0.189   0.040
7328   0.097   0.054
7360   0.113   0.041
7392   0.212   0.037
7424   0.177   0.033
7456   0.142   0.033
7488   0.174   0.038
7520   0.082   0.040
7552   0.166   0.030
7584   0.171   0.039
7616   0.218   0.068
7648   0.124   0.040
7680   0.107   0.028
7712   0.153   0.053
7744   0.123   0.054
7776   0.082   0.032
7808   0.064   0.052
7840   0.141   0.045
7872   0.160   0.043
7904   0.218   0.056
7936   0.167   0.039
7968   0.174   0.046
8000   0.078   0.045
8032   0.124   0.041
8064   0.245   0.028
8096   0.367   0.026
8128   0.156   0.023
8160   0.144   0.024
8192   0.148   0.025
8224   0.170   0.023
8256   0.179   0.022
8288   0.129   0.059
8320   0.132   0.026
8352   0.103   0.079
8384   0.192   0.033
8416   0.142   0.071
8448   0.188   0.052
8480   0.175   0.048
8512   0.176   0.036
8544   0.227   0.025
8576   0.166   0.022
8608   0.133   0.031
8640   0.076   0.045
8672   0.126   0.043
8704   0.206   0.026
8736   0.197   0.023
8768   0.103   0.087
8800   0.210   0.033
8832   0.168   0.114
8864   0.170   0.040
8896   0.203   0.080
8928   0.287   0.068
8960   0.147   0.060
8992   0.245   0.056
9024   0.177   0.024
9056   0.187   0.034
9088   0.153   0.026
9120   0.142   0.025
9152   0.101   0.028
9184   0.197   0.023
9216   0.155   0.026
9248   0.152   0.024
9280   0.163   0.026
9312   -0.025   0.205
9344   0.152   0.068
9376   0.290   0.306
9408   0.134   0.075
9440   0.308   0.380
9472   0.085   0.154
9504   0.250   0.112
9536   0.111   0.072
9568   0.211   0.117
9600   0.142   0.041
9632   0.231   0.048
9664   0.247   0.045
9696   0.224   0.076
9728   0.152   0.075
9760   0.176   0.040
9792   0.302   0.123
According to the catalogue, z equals 1.17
